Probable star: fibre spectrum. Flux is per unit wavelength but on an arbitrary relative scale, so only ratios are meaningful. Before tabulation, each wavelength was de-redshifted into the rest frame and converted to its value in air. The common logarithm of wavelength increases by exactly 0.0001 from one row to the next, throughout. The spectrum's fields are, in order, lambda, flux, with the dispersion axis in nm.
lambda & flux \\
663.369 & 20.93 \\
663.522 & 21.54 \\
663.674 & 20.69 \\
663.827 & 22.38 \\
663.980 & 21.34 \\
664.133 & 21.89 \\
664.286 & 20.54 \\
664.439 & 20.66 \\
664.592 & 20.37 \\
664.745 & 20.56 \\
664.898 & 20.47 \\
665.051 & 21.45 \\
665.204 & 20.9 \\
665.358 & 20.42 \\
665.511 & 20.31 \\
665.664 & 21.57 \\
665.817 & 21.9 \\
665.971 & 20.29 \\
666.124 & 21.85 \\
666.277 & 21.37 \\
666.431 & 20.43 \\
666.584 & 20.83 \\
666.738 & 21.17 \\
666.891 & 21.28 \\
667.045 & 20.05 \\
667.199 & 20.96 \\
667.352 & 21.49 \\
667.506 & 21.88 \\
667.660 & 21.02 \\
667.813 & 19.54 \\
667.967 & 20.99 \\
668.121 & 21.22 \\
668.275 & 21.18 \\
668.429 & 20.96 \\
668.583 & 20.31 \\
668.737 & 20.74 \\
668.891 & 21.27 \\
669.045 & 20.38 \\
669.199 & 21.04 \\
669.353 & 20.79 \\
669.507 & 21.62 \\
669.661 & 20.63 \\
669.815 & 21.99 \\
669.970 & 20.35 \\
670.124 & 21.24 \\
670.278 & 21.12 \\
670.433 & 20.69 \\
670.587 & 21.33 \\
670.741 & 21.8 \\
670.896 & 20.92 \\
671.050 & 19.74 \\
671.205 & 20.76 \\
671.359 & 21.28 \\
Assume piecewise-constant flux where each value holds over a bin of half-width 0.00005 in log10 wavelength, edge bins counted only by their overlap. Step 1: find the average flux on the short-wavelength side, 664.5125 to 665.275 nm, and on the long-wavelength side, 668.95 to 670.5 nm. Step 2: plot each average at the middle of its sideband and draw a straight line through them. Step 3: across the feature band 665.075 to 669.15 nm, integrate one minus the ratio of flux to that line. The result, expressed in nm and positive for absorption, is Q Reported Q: -0.015 nm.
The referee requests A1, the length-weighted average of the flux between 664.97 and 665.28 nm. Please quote 21.2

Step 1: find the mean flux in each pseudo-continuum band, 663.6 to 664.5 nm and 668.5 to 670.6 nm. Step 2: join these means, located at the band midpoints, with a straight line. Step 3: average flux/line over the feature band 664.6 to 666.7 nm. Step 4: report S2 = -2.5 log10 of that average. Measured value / 0.012 mag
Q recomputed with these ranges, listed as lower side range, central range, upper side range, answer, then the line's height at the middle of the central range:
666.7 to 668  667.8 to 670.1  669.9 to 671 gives 0.01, 21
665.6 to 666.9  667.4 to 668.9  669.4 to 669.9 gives 0.03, 21.3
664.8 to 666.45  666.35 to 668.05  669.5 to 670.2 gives 0.01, 21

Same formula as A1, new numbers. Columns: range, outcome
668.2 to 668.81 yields 20.8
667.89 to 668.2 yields 21.1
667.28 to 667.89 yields 21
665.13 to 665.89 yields 21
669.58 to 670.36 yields 21.1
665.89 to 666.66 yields 21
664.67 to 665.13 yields 20.8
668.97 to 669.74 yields 20.9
